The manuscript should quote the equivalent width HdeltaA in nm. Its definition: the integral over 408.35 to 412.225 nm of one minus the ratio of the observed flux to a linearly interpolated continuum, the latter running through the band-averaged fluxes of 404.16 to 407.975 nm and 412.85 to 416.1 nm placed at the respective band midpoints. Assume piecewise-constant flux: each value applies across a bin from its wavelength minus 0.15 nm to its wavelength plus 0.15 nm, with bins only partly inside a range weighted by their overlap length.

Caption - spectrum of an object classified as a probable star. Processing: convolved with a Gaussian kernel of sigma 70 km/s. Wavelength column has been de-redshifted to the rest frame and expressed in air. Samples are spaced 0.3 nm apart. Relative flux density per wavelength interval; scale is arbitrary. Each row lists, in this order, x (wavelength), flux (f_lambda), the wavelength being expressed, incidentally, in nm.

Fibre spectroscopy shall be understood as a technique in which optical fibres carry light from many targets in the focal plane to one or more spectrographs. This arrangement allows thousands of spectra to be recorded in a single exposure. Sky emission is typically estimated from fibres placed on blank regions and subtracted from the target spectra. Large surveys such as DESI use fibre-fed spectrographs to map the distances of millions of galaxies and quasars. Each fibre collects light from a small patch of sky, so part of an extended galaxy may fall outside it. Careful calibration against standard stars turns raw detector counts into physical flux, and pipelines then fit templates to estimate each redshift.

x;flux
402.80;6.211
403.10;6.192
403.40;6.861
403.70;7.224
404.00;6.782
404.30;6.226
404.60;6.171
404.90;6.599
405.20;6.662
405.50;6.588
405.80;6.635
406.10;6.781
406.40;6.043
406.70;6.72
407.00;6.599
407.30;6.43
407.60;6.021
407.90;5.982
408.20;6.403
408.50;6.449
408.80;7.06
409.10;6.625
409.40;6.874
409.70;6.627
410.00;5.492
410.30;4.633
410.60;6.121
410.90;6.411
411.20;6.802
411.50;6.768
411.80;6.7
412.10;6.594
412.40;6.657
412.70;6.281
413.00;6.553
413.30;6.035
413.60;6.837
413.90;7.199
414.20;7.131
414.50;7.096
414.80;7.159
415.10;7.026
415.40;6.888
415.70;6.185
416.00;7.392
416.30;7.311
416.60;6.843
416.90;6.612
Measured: 0.14 nm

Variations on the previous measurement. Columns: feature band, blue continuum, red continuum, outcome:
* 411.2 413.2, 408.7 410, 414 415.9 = 0.06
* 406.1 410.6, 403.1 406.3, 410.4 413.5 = 0.17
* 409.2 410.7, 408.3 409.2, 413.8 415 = 0.18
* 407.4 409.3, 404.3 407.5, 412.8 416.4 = 0.05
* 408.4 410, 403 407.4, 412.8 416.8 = 0.02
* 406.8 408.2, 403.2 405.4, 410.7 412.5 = 0.07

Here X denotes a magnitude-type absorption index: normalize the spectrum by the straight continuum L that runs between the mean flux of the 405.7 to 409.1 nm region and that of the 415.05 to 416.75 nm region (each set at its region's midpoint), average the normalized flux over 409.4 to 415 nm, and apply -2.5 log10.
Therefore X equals 0.04 mag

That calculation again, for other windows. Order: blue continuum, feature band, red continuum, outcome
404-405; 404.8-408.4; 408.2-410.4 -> -0.02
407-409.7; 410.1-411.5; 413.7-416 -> 0.11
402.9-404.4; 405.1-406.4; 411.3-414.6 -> 0.01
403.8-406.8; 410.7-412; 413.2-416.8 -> 0.02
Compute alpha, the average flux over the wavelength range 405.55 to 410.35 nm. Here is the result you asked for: 6.38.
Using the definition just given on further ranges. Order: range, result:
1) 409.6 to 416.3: 6.59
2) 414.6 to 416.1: 6.92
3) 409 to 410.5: 6.03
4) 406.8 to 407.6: 6.43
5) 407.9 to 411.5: 6.32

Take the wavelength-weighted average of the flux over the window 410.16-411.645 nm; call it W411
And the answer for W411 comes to 6.16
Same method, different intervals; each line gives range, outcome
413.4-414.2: 6.98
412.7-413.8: 6.48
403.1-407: 6.59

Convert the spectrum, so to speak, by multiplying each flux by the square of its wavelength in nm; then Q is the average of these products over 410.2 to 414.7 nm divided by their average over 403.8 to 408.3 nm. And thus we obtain 1.05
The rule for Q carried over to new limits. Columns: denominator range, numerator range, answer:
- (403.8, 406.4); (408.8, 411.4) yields 0.98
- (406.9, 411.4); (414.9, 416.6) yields 1.14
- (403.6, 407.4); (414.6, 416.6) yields 1.12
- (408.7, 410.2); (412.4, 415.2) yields 1.08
